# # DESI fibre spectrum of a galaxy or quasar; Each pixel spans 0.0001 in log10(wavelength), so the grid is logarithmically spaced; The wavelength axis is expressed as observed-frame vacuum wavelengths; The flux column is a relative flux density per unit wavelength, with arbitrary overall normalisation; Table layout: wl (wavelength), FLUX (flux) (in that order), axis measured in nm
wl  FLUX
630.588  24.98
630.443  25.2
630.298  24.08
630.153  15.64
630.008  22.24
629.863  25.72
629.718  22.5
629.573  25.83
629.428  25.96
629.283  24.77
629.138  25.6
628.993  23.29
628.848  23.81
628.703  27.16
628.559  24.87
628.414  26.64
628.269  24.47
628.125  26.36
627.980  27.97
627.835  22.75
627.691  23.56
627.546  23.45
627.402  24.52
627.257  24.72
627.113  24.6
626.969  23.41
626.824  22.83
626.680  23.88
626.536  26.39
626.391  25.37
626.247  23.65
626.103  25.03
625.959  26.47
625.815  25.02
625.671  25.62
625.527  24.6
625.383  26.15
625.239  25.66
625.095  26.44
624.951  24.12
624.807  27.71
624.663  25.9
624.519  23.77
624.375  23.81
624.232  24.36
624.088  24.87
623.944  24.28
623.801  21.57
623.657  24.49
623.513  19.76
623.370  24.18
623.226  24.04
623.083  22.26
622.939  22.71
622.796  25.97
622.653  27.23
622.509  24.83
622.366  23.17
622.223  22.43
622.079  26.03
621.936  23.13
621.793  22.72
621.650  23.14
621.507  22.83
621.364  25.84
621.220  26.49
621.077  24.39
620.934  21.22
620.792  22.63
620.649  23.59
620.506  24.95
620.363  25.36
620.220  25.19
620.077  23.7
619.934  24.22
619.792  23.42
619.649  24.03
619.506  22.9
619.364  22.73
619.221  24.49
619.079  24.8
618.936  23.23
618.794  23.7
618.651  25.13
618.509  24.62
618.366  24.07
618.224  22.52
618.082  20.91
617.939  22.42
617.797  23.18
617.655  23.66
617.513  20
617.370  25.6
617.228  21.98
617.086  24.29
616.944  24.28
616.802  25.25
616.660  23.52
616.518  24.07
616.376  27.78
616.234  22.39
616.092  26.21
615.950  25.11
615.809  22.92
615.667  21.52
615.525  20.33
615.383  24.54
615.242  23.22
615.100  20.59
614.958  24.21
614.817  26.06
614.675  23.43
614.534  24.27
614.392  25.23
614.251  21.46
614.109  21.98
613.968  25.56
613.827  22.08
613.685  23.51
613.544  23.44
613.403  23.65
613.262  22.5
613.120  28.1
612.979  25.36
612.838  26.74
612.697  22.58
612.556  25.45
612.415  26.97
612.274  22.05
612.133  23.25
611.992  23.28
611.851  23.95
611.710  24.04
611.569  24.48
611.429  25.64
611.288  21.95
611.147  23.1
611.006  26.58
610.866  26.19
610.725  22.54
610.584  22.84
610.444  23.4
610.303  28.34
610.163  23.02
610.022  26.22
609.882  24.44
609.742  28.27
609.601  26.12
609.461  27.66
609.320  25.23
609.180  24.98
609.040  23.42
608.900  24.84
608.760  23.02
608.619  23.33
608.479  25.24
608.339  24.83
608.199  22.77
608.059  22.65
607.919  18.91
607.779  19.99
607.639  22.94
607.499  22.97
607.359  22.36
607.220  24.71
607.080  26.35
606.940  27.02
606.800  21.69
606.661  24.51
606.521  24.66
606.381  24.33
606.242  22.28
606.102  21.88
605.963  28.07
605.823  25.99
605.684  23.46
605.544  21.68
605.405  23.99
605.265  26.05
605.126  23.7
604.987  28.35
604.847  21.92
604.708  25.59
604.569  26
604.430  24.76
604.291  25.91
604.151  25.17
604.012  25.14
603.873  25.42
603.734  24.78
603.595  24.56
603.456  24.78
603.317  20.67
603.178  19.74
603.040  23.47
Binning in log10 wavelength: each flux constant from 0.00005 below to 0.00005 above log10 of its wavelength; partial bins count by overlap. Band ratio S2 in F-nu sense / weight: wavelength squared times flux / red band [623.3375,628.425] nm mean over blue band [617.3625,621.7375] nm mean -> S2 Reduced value 1.1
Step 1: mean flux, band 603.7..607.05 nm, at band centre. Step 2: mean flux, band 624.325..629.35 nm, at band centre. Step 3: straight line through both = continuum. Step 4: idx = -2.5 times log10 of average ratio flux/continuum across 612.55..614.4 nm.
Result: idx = 0.03 mag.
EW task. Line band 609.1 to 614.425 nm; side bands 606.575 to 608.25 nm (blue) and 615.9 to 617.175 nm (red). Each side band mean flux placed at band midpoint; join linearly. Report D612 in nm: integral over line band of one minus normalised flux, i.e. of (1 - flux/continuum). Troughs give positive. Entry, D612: -0.15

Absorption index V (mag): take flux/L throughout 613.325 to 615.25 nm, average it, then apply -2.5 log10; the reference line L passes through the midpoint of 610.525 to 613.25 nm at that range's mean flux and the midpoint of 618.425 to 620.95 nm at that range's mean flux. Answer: 0.04 mag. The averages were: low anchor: 24.4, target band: 23.5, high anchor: 23.9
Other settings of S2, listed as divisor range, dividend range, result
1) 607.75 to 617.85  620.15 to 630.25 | 1.06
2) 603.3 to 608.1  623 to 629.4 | 1.09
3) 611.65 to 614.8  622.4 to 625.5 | 1.05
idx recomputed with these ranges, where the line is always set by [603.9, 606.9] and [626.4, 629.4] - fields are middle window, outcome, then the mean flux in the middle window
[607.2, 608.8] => 0.08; 22.7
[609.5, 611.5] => -0.01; 25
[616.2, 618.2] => 0.05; 23.5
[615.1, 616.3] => 0.07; 23.1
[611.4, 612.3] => 0.04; 23.8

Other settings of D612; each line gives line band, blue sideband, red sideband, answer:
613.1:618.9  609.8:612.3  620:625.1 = 0.14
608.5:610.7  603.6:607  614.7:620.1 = -0.06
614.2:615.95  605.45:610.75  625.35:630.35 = 0.07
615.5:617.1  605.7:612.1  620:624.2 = 0.00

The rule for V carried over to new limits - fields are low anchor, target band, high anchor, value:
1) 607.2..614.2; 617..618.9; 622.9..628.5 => 0.050 mag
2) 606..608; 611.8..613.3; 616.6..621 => -0.054 mag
